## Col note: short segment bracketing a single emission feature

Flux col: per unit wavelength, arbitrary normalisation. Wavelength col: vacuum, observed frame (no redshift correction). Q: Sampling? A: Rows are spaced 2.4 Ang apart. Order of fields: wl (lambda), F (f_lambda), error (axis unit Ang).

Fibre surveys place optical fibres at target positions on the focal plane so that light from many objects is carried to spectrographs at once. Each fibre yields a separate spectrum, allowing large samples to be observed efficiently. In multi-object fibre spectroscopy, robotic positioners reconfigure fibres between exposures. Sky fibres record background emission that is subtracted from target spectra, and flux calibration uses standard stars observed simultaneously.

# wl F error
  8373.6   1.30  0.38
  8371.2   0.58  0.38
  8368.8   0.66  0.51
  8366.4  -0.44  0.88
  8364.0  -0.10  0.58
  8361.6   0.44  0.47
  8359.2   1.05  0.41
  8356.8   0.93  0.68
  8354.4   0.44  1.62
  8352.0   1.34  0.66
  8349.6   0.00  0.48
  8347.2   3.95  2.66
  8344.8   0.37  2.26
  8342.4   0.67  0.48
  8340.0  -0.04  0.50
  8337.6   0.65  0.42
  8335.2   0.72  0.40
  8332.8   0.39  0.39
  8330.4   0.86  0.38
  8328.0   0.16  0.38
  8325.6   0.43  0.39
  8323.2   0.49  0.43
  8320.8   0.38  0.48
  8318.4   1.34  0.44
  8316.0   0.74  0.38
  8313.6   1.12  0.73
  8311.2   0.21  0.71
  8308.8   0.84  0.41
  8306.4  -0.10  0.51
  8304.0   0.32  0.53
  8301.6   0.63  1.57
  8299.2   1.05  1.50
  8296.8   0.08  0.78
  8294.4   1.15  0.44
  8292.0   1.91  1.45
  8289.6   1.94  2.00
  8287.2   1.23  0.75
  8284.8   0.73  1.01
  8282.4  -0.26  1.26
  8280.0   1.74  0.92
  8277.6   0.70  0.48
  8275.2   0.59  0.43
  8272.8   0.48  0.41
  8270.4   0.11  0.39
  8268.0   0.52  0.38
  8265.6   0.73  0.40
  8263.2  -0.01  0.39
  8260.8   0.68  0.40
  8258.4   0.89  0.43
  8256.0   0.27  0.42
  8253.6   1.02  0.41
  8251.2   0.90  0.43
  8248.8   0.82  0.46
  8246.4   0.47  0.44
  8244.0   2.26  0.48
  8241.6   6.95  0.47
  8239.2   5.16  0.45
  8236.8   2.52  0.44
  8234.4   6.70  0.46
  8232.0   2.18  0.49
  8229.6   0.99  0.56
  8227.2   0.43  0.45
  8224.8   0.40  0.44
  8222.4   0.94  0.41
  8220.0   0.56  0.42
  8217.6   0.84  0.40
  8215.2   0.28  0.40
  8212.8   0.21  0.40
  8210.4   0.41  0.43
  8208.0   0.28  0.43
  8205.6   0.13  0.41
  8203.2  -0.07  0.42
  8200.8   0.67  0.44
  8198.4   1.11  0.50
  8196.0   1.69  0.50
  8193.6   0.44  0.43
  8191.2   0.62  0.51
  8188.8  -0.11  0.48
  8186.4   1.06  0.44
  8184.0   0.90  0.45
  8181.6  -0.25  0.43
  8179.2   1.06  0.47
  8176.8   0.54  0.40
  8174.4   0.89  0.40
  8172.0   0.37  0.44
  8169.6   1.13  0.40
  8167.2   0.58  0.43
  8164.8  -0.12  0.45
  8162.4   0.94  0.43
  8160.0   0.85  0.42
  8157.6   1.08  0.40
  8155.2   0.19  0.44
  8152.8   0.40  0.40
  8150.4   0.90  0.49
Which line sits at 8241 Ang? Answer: [O II] 3727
